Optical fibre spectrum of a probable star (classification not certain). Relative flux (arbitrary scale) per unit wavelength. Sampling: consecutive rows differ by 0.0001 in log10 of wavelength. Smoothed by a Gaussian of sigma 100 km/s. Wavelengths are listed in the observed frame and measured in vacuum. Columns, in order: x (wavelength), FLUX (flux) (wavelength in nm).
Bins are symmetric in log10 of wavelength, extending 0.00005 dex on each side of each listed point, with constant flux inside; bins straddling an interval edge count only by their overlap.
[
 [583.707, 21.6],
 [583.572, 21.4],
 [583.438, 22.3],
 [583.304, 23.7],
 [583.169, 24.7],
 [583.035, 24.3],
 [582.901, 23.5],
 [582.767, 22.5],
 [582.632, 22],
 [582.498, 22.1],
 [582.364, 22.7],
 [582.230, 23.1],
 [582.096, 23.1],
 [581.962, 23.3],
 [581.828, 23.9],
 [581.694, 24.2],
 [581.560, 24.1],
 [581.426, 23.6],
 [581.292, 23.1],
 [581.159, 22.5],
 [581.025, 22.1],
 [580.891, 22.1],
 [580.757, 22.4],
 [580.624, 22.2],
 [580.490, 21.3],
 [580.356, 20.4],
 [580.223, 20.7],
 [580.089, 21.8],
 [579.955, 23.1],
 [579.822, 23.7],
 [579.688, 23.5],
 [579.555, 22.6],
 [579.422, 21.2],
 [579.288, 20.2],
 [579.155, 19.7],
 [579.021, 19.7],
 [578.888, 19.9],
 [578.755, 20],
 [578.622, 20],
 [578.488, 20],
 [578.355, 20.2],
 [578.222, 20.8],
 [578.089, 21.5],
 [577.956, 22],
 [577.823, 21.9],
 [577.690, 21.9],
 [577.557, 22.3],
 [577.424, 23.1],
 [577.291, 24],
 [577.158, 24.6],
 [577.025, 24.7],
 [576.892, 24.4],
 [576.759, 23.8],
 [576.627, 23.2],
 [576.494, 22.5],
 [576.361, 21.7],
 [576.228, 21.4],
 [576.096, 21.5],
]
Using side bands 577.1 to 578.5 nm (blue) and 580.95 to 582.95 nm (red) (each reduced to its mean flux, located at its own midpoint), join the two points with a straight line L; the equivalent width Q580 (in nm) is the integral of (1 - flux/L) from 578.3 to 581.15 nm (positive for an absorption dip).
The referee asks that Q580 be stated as 0.156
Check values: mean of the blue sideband 22.1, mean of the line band 21.3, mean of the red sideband 23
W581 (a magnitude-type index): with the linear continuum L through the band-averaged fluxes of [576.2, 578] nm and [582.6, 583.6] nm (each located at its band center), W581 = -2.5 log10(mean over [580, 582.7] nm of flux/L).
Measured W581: 0.027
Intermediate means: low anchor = 23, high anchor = 23.1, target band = 22.5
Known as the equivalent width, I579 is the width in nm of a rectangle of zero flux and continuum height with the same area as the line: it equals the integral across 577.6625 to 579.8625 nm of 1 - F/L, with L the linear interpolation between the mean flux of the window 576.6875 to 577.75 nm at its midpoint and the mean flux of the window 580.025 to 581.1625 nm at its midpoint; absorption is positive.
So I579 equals 0.16 nm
